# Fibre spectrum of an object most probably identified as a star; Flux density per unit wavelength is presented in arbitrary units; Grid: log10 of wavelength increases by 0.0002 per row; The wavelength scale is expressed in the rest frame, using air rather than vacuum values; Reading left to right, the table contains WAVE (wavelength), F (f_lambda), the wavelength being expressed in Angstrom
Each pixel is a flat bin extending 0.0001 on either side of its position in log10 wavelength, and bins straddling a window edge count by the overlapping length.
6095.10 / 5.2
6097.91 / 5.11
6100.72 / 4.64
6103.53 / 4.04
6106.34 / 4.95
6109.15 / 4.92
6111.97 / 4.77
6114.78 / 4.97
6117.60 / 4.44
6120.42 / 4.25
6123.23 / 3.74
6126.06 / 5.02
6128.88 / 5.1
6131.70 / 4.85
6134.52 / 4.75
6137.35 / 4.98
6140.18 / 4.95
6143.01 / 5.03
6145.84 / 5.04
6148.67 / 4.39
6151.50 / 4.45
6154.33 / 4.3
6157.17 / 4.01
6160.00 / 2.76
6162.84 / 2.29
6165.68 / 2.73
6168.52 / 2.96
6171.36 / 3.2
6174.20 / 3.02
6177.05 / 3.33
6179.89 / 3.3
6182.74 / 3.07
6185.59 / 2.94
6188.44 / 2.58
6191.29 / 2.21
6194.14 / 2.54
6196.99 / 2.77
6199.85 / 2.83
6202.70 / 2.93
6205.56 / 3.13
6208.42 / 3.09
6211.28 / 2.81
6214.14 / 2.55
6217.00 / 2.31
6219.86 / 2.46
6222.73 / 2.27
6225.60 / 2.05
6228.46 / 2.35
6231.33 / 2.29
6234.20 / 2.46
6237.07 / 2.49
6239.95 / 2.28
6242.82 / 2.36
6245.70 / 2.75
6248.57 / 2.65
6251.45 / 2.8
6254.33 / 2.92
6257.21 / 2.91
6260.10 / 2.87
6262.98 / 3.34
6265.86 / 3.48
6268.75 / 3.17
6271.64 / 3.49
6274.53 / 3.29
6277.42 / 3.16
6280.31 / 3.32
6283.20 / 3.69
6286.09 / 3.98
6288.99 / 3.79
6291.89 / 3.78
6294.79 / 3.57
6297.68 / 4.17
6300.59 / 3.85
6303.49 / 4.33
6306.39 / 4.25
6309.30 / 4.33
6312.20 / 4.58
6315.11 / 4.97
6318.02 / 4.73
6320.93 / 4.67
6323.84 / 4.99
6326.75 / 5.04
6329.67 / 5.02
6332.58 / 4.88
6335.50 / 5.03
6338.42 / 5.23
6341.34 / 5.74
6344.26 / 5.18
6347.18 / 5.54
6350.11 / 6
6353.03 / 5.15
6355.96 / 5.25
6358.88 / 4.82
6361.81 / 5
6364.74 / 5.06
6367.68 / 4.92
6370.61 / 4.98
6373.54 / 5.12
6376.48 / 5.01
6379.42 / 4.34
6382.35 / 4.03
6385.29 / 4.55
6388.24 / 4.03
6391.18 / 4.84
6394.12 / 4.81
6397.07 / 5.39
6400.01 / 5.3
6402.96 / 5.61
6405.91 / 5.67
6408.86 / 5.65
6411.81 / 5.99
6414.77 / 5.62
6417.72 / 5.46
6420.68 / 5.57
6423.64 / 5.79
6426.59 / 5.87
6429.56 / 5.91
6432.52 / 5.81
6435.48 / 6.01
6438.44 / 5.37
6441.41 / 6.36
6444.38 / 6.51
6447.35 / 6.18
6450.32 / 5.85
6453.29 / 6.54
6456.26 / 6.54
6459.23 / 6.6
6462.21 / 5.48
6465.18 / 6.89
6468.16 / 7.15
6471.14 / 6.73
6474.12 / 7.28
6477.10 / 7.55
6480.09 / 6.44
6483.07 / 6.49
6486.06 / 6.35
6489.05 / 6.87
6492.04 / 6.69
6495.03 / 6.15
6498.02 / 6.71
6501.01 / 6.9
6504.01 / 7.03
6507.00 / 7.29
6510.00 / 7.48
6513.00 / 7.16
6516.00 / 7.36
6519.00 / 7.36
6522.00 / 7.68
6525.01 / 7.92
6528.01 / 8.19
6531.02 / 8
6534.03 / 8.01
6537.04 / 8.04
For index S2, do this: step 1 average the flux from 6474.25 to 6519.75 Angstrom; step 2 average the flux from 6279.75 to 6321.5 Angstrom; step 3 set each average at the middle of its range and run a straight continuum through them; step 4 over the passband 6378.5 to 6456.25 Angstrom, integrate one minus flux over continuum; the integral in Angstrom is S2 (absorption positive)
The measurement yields 3.8 Angstrom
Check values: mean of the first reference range 4.14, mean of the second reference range 6.93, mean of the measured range 5.53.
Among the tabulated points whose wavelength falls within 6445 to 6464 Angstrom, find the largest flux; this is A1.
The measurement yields 6.6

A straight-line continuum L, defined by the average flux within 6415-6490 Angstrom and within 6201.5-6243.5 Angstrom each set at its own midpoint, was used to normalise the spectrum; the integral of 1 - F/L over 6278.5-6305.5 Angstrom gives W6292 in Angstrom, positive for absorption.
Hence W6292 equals -1.2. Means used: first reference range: 2.52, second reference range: 6.29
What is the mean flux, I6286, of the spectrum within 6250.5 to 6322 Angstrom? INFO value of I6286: 3.74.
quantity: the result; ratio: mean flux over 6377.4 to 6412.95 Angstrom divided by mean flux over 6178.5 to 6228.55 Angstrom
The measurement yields 1.87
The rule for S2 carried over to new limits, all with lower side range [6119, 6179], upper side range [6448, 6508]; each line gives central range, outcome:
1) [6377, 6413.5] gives 6.03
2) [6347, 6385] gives 5.16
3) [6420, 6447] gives 1.63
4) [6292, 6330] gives 6.28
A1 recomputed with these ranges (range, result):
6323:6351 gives 6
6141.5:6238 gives 5.04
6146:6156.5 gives 4.45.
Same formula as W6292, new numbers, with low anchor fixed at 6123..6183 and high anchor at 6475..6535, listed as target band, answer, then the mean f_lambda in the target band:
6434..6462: 2.00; 6.18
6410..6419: 0.94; 5.69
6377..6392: 4.20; 4.38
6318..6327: 1.09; 4.86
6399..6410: 1.23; 5.56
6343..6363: 1.77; 5.28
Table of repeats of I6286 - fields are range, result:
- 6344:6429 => 5.2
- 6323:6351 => 5.26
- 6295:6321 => 4.38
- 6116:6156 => 4.66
